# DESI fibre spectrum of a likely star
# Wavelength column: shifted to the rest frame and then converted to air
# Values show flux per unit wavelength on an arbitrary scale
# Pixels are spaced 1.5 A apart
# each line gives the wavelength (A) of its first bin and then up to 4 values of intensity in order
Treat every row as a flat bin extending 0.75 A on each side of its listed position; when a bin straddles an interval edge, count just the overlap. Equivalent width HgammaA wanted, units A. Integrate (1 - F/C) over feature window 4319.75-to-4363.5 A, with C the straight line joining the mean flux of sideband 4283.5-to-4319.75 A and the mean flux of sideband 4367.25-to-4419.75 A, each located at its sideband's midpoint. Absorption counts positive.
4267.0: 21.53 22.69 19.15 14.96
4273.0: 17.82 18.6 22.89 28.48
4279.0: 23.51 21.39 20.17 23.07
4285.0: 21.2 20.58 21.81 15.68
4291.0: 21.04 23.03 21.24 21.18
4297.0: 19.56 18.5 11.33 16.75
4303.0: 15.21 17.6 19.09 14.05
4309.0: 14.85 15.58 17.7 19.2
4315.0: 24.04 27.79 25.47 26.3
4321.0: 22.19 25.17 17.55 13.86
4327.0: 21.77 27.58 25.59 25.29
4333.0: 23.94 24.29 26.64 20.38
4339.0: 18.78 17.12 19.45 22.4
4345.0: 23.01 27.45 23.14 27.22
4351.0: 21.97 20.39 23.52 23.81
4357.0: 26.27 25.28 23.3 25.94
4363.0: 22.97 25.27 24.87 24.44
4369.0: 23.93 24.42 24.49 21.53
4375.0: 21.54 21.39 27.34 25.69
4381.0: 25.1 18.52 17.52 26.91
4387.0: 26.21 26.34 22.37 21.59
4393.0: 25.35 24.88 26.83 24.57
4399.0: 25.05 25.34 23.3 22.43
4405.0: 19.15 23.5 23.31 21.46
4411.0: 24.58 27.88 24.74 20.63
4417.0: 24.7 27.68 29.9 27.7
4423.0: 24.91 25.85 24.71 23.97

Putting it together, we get -3.2 A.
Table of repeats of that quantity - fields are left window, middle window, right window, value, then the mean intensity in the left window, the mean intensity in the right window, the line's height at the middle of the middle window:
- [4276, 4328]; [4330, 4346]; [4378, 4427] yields -0.49 A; 20.2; 24.4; 21.7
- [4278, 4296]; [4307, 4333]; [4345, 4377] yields 1.08 A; 21.3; 24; 22.5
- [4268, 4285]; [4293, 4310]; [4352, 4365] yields 3.67 A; 21.1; 24.1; 22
